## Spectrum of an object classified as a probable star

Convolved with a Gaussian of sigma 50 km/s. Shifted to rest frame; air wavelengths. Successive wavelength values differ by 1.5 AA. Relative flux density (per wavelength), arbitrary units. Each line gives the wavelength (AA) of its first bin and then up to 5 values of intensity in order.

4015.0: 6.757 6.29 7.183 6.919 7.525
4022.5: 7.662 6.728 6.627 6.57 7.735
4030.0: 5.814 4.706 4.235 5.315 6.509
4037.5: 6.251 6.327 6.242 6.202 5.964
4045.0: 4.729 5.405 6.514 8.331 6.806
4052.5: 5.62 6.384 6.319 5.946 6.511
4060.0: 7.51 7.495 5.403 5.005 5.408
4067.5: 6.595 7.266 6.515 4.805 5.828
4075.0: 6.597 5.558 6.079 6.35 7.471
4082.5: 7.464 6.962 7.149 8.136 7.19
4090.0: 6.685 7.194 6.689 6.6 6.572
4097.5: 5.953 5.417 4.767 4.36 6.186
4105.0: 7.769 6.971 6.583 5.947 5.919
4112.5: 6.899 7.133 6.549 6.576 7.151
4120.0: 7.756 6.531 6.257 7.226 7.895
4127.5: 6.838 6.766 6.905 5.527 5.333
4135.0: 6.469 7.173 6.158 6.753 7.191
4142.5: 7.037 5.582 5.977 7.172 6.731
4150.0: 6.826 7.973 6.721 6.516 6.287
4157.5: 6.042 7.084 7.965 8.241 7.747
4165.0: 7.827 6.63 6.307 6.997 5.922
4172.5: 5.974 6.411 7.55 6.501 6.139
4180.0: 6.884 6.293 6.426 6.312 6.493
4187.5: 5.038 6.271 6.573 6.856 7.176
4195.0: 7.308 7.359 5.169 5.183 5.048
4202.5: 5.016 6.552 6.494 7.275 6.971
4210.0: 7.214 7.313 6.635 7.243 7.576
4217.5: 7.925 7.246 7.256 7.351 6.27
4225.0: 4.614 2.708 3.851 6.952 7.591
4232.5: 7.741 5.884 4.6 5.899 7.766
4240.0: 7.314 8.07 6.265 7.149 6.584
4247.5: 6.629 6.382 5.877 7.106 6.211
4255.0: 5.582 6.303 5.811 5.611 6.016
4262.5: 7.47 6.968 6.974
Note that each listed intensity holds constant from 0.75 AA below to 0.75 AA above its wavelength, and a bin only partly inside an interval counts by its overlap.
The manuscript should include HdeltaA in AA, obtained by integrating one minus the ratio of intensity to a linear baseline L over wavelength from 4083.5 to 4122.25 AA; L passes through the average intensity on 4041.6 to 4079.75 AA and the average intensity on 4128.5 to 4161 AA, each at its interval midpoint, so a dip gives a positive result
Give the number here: -1.12 AA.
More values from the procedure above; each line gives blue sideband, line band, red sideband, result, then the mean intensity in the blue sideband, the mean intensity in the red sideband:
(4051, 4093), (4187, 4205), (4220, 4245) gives 0.5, 6.51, 6.29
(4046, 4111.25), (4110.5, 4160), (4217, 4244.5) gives -2.2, 6.42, 6.41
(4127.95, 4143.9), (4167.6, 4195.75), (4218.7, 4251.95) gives -0.3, 6.5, 6.37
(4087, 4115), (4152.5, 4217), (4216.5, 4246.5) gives -2.0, 6.43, 6.46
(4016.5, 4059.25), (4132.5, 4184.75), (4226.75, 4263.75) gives -2.9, 6.32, 6.4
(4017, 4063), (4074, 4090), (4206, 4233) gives -1.1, 6.39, 6.64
